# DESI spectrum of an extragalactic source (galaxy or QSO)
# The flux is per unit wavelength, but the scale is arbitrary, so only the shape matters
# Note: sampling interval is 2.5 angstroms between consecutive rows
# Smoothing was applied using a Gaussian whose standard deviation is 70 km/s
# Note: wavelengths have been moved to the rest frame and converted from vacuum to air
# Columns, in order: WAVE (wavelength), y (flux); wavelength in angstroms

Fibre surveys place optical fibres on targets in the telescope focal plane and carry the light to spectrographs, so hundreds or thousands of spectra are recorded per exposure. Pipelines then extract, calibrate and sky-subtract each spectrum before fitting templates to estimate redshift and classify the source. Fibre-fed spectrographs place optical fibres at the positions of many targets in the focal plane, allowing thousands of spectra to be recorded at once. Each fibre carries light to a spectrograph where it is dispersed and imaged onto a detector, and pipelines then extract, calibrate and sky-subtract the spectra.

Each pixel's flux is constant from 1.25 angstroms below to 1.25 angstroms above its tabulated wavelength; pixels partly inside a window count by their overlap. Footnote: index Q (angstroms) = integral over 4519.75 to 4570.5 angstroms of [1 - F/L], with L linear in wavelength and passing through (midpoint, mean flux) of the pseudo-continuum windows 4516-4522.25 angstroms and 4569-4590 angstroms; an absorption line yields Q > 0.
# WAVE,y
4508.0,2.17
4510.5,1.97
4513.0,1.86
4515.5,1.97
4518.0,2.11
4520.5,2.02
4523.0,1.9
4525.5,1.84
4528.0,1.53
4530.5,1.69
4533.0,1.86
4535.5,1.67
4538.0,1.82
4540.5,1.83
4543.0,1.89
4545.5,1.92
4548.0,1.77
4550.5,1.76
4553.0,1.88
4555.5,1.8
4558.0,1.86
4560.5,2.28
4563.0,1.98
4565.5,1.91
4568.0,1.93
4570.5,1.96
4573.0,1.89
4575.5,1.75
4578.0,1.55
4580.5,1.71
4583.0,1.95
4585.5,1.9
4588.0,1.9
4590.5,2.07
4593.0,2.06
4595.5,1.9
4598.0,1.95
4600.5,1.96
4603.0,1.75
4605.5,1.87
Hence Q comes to 2.4 angstroms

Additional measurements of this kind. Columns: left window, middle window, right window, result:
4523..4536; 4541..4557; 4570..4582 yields -0.8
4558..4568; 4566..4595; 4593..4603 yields 1.3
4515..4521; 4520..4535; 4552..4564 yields 1.7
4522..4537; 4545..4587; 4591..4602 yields -0.1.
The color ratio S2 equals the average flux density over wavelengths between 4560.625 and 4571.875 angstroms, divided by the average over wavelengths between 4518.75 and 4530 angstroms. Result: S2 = 1.08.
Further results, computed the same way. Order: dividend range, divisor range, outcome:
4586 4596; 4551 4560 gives 1.06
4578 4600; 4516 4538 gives 1.04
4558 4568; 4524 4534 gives 1.16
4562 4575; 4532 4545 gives 1.06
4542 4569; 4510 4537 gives 1.03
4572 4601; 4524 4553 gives 1.05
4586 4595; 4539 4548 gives 1.07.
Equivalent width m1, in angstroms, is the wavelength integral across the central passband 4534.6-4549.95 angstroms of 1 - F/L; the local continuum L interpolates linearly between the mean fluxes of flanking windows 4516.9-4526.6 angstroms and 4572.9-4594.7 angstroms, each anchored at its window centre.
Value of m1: 0.92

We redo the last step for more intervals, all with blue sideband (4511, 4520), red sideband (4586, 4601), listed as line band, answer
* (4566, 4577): 0.54 angstroms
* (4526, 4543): 1.97 angstroms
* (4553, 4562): 0.04 angstroms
